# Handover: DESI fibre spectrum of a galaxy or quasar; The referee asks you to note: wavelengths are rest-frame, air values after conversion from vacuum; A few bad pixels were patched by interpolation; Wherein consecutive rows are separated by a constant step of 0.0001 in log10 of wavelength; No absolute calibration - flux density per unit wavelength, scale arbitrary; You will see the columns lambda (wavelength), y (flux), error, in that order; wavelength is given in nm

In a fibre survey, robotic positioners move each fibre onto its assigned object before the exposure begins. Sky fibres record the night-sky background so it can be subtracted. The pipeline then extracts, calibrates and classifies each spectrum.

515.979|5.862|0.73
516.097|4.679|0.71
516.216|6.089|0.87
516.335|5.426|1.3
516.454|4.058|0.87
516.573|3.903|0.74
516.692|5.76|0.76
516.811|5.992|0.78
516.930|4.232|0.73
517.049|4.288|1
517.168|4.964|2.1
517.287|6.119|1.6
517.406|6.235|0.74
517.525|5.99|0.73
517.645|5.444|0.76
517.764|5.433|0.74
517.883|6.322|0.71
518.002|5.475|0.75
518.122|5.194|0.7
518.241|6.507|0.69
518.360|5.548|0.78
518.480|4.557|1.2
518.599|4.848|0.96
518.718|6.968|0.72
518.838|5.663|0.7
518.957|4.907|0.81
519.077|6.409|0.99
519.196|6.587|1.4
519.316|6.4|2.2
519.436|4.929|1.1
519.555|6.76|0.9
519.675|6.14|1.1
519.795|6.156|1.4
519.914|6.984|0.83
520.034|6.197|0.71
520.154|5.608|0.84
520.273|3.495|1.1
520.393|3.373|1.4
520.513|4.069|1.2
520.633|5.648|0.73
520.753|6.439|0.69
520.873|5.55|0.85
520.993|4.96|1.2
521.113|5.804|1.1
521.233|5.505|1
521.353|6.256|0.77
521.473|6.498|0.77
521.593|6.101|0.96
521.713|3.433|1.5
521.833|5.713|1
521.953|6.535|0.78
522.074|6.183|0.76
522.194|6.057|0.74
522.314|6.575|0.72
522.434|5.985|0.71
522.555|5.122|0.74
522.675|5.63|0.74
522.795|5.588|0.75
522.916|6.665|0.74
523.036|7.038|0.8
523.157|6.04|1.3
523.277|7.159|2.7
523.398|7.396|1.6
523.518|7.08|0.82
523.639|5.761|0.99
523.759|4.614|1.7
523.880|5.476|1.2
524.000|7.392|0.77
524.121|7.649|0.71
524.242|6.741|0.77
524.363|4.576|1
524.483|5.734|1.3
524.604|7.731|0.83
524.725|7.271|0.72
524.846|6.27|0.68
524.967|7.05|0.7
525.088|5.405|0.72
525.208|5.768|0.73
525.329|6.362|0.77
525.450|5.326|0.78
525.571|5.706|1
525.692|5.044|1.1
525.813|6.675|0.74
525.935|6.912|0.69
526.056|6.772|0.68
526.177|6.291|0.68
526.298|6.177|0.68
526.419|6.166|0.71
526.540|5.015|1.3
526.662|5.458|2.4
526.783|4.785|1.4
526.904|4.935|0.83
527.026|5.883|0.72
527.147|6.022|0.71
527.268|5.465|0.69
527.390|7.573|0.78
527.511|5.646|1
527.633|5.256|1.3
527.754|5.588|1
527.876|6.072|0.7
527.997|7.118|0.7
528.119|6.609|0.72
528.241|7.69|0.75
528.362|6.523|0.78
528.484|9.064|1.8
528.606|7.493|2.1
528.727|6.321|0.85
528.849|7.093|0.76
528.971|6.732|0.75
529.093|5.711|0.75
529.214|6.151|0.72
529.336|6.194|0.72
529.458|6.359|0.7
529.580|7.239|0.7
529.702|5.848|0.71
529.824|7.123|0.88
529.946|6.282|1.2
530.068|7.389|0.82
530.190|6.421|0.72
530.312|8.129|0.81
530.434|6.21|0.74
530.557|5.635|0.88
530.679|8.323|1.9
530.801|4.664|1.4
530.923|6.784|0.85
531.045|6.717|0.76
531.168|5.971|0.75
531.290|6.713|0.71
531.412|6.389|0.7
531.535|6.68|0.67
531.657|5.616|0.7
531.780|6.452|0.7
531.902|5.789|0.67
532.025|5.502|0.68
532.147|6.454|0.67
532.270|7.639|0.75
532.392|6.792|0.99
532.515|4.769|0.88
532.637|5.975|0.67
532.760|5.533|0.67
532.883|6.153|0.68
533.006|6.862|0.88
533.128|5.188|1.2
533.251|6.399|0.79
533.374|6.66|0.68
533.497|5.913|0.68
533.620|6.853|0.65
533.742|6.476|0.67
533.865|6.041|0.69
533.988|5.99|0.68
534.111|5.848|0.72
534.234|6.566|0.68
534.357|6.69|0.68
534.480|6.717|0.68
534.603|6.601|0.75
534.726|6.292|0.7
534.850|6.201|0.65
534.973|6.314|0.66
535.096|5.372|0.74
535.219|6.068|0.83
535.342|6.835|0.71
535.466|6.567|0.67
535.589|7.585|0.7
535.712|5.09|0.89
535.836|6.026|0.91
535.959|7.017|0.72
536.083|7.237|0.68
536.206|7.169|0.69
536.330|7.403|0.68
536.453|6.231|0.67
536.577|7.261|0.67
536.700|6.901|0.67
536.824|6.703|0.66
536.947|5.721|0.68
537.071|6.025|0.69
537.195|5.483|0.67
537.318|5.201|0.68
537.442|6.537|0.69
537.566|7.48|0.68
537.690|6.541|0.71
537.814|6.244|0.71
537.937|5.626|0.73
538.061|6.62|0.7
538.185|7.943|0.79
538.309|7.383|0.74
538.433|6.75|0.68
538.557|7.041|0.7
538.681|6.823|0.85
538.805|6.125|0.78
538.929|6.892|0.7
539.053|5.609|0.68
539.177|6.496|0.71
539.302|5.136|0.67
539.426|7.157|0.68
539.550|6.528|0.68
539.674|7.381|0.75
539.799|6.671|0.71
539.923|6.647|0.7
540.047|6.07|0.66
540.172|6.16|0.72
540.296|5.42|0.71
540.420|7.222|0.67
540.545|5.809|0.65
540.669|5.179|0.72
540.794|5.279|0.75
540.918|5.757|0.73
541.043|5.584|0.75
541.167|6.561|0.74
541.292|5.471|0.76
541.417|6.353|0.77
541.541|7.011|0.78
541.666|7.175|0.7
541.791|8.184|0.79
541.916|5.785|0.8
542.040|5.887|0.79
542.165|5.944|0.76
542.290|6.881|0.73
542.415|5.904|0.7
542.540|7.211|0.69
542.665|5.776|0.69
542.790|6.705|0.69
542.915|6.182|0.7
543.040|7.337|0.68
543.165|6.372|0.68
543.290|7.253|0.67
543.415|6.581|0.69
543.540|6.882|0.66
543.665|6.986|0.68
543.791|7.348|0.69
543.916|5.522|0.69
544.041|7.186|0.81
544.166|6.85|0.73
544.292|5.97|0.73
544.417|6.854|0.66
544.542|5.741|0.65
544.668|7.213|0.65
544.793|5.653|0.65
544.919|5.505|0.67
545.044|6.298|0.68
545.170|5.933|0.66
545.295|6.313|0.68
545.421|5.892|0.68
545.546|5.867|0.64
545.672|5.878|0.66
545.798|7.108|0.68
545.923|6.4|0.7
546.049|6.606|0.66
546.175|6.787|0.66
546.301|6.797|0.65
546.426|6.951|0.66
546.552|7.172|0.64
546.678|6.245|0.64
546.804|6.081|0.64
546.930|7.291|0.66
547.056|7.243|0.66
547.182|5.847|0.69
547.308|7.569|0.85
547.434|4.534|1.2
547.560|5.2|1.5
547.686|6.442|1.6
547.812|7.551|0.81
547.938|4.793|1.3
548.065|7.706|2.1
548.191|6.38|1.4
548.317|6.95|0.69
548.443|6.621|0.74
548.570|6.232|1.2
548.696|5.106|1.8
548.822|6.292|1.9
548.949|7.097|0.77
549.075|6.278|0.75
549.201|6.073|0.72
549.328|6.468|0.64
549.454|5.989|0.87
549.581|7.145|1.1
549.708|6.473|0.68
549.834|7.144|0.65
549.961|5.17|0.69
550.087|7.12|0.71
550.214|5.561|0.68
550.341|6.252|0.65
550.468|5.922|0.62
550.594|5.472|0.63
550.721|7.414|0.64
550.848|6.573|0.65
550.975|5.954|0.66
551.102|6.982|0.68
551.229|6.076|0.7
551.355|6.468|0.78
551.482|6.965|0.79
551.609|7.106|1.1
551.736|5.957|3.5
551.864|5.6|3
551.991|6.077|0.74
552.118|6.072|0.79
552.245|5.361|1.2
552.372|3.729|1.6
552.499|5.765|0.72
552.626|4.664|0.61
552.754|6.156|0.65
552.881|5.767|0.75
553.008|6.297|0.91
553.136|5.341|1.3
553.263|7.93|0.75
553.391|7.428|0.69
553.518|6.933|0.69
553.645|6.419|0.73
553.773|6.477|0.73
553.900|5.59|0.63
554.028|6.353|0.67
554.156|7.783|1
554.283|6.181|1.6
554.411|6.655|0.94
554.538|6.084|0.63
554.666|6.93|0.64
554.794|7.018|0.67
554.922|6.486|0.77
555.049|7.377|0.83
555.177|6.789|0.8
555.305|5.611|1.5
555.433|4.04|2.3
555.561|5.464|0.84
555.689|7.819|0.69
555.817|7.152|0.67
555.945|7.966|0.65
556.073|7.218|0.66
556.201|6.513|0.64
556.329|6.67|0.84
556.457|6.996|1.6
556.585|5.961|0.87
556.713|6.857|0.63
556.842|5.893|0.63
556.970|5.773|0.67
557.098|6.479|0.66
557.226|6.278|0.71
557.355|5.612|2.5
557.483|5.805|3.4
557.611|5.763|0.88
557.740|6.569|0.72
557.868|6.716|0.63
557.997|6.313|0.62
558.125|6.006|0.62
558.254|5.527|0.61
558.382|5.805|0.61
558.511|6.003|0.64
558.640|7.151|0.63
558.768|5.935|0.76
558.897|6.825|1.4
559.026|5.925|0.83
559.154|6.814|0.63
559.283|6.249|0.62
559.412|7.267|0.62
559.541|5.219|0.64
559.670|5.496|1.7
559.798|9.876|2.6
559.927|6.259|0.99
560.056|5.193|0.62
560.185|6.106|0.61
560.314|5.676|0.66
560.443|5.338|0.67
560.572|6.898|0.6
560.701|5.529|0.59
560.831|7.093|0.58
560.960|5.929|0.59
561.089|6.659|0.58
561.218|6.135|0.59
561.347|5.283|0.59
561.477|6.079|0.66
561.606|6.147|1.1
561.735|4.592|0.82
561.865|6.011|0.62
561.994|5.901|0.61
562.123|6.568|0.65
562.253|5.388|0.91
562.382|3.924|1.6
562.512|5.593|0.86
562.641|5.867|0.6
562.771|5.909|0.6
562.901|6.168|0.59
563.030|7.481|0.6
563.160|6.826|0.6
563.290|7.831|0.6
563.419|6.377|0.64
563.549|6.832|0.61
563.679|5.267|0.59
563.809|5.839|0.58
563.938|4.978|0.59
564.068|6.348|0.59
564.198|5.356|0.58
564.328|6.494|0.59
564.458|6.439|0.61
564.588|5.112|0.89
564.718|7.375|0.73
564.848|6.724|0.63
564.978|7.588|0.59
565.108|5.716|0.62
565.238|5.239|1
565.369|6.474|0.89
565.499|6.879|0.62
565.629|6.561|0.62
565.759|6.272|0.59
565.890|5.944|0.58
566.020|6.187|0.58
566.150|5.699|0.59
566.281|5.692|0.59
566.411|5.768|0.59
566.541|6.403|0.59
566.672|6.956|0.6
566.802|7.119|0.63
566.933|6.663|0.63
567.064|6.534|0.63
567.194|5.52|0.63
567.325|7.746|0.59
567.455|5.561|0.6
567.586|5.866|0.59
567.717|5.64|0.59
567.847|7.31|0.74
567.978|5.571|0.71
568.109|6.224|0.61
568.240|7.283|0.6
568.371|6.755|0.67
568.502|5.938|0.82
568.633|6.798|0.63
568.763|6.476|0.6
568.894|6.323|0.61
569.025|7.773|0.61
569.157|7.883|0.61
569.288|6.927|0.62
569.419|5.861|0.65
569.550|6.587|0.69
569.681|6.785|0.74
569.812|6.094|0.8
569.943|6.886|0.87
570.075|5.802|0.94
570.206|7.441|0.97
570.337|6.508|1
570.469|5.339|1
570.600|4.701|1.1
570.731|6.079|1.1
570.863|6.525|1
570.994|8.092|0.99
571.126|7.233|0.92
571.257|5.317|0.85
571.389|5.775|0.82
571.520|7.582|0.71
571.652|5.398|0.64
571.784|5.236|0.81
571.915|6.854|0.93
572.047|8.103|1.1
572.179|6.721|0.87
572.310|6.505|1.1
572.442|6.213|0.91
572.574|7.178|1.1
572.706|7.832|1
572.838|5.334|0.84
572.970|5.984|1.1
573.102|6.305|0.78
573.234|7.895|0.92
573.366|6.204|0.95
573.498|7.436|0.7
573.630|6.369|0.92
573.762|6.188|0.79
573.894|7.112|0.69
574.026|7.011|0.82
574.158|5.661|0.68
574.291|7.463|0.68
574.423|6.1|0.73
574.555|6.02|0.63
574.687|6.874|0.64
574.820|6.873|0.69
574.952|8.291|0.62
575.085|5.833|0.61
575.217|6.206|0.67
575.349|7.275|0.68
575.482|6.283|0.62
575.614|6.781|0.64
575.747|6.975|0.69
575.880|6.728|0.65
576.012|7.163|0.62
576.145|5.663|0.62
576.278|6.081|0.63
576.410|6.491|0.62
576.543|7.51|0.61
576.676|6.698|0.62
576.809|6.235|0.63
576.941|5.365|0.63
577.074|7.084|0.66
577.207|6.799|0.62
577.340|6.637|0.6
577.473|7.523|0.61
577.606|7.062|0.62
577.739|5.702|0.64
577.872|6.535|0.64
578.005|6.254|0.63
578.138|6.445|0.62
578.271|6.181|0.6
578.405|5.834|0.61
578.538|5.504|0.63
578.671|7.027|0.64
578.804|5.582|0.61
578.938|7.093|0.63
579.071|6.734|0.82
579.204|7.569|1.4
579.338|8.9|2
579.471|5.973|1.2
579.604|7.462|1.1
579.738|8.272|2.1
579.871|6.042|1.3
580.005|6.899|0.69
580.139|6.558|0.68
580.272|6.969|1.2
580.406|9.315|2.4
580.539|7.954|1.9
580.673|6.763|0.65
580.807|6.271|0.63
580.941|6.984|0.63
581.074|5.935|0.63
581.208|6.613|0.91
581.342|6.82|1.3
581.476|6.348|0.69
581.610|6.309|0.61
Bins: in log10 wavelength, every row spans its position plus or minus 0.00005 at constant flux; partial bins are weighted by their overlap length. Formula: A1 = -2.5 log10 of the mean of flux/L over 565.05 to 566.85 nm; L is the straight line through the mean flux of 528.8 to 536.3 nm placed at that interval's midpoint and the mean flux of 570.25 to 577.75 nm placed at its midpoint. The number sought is 0.06 mag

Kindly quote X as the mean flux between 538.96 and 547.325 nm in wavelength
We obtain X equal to 6.42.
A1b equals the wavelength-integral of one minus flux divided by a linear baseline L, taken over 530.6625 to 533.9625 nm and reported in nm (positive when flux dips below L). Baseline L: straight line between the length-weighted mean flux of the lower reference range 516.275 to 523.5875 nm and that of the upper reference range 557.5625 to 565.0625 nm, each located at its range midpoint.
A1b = -0.22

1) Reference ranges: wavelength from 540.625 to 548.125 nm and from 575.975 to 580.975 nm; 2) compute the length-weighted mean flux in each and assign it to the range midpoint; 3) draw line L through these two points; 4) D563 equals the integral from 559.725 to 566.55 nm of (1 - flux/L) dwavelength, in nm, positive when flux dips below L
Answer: 0.48 nm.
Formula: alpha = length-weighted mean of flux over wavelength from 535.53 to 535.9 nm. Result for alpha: 6.23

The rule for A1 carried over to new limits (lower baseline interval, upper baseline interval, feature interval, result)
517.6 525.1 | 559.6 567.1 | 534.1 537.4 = -0.07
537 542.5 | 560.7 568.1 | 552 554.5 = 0.02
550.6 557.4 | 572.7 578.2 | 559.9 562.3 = 0.09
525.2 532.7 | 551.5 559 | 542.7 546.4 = -0.03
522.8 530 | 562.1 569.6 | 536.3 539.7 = -0.03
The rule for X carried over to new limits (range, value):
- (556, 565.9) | 6.21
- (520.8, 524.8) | 6.12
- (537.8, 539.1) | 6.67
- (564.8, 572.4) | 6.44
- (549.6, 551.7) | 6.43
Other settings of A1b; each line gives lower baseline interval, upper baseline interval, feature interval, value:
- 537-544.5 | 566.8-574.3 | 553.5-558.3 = 0.051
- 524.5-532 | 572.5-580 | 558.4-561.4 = 0.123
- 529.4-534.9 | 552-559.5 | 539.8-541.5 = 0.094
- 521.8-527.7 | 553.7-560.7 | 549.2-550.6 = 0.010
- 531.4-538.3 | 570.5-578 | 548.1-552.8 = 0.193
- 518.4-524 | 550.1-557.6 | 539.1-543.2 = -0.145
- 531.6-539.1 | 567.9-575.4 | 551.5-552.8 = 0.159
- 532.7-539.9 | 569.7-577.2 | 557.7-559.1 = 0.057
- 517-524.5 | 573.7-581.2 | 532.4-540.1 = -0.441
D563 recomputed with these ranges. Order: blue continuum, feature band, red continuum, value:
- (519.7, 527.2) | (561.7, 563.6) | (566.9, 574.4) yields 0.10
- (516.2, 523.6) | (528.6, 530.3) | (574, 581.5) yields -0.21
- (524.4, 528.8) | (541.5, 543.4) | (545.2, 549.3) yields -0.08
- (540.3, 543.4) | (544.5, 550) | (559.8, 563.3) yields -0.09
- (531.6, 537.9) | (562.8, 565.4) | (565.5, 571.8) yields 0.03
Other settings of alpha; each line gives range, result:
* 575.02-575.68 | 6.49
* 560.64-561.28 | 6.27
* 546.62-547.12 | 6.71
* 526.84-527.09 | 5.41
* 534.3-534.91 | 6.49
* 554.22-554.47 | 6.41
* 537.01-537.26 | 5.75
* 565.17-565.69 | 6.28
